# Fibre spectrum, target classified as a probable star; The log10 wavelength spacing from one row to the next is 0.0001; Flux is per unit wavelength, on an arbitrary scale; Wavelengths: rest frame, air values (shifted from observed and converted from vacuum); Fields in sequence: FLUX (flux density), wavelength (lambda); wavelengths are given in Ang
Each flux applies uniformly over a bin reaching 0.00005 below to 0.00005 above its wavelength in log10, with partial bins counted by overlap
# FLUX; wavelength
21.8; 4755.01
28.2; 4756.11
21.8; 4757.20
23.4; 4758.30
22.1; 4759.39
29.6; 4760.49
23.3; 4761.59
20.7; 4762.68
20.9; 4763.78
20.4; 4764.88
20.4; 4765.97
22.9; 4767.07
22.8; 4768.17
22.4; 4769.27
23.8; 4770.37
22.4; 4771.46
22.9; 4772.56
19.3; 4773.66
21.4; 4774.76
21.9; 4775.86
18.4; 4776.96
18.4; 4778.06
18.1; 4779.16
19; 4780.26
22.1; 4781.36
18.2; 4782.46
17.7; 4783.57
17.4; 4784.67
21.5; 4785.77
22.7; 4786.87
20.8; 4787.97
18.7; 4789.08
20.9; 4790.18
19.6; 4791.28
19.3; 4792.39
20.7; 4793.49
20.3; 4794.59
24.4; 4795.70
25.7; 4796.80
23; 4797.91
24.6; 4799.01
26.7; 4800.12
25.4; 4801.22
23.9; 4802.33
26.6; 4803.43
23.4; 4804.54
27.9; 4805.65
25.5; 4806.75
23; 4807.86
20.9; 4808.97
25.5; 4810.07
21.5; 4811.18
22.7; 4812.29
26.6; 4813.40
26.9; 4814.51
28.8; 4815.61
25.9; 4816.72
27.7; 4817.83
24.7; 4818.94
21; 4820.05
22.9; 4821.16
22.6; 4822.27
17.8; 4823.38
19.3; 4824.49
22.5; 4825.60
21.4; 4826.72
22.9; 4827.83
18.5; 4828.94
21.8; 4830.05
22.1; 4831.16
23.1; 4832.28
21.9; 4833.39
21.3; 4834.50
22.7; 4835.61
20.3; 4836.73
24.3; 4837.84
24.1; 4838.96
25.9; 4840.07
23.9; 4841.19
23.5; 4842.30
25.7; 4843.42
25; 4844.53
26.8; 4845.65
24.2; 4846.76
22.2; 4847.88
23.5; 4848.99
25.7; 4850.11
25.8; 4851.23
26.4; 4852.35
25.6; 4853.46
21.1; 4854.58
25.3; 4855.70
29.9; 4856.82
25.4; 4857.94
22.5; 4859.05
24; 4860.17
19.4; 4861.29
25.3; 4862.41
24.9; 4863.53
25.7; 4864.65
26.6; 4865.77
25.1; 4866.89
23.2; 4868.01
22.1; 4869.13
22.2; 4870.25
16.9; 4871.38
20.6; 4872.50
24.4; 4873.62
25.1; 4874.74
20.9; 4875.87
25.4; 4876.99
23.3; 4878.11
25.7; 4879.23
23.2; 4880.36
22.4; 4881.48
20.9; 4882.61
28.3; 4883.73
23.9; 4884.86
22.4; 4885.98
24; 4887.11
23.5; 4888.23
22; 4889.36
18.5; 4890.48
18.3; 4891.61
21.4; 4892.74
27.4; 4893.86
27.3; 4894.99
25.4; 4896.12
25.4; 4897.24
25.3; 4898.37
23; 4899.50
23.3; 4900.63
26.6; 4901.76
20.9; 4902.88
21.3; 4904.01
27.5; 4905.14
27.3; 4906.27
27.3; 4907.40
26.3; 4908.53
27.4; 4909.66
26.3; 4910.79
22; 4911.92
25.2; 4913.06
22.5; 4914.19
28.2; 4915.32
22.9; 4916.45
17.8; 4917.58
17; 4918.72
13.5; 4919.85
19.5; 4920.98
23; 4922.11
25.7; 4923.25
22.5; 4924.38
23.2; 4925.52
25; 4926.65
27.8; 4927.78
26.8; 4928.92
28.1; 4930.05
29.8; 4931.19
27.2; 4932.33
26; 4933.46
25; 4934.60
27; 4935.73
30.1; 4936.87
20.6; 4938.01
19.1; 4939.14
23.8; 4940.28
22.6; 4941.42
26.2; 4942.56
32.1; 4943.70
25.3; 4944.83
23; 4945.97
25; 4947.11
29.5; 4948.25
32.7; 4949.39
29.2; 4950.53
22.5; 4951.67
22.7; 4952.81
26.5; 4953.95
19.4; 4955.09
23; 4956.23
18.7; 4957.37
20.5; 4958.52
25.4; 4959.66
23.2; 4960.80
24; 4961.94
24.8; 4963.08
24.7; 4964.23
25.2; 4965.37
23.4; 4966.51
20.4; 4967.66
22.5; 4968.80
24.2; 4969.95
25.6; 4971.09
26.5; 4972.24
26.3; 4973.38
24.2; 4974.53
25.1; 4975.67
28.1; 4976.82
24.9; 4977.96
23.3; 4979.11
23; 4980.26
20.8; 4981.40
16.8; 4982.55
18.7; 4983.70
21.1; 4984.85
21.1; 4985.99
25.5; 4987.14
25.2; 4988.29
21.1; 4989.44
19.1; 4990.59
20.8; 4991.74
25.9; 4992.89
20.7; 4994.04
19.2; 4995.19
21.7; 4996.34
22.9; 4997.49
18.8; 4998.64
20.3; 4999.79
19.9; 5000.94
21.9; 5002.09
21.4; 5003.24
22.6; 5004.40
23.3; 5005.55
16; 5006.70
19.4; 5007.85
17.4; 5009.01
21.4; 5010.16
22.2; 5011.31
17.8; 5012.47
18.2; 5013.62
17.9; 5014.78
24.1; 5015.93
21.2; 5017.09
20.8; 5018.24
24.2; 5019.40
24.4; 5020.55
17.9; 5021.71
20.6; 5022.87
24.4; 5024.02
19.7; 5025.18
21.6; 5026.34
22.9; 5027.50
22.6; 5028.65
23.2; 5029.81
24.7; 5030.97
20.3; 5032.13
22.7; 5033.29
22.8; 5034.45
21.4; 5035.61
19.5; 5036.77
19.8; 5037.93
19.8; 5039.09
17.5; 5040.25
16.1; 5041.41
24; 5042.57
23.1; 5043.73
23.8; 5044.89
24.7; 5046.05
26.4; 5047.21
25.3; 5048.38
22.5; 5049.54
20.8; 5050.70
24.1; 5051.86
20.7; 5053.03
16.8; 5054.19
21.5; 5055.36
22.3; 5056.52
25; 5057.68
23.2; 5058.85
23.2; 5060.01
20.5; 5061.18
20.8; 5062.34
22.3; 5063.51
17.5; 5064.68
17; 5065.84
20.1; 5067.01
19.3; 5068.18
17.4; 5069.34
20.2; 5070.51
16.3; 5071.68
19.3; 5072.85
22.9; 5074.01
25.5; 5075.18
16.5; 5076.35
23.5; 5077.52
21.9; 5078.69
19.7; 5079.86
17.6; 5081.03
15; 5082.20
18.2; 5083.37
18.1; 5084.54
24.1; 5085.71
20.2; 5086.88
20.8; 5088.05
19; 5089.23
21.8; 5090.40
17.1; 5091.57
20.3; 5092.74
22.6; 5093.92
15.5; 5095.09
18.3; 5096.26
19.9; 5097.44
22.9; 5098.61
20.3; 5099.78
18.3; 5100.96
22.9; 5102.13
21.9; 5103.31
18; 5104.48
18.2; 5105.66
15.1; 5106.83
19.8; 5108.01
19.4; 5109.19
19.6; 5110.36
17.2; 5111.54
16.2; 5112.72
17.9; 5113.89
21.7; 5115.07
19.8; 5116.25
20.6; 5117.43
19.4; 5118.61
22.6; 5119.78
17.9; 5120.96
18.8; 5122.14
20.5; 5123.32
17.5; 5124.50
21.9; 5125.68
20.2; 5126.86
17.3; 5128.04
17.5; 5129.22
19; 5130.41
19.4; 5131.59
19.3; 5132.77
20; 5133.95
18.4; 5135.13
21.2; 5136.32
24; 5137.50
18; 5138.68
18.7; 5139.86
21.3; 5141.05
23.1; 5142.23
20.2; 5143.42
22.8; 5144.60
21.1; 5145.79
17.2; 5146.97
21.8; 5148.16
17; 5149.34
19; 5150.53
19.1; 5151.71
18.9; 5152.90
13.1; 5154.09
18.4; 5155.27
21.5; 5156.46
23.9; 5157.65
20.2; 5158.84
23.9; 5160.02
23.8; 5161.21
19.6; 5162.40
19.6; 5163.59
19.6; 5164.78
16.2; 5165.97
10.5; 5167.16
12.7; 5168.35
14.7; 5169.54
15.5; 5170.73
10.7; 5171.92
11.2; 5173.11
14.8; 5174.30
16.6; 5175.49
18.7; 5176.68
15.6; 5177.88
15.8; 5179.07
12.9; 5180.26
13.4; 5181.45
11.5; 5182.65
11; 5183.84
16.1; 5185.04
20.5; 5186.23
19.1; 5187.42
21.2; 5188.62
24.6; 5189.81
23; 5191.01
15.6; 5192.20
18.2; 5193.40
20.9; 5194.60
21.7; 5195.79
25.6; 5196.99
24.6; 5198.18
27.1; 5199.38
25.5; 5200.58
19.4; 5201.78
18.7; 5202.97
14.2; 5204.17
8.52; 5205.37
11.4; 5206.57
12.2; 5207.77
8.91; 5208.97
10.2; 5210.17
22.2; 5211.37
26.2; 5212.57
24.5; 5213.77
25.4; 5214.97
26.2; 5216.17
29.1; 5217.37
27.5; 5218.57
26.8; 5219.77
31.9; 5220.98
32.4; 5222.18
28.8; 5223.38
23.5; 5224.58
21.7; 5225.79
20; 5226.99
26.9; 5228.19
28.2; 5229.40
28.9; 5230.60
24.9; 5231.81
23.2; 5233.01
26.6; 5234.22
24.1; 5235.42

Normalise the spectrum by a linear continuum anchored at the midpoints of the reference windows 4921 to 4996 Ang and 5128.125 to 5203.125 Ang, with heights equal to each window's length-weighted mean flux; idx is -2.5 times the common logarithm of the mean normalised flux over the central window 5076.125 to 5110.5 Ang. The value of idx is 0.06 mag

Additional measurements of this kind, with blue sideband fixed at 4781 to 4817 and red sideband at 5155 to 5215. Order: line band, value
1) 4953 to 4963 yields -0.09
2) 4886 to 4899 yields -0.08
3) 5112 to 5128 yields -0.04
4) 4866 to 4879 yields -0.04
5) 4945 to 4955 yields -0.23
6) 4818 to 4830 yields 0.05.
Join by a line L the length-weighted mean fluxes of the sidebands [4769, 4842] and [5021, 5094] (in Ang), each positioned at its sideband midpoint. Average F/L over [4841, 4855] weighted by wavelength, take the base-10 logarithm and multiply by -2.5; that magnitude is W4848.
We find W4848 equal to -0.11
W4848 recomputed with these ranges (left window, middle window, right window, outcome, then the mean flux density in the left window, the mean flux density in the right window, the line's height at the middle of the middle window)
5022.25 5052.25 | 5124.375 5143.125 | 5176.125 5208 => -0.01 mag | 22.1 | 18.1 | 19.6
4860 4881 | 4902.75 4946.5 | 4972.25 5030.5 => -0.08 mag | 23.4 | 21.7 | 22.7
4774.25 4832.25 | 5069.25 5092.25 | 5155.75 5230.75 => 0.04 mag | 22.3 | 19.8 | 20.5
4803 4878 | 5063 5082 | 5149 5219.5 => 0.03 mag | 23.7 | 18.5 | 20.2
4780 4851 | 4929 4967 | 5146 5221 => -0.17 mag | 23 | 18.7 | 21.4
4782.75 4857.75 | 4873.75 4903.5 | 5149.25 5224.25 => -0.05 mag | 23.3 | 19.2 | 22.5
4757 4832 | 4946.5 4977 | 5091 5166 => -0.17 mag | 22.4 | 19.7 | 21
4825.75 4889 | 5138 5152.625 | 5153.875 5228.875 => 0.01 mag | 23.6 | 19.5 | 20.1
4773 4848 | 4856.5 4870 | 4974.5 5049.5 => -0.09 mag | 22.6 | 21.6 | 22.3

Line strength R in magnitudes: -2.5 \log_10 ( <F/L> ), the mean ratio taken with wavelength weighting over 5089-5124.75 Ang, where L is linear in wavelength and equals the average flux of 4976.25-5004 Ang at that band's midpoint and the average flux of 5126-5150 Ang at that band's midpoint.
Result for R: 0.05 mag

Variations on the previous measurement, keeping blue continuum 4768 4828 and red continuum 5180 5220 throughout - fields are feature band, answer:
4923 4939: -0.20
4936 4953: -0.20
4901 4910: -0.18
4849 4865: -0.13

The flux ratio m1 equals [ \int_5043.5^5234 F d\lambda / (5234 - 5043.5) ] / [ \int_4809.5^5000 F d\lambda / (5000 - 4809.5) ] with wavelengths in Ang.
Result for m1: 0.8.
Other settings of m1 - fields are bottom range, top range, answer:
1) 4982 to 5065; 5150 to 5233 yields 0.93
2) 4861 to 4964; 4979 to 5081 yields 0.88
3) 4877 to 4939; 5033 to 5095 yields 0.86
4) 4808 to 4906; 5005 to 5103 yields 0.88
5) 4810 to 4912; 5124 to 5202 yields 0.79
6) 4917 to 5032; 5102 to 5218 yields 0.82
